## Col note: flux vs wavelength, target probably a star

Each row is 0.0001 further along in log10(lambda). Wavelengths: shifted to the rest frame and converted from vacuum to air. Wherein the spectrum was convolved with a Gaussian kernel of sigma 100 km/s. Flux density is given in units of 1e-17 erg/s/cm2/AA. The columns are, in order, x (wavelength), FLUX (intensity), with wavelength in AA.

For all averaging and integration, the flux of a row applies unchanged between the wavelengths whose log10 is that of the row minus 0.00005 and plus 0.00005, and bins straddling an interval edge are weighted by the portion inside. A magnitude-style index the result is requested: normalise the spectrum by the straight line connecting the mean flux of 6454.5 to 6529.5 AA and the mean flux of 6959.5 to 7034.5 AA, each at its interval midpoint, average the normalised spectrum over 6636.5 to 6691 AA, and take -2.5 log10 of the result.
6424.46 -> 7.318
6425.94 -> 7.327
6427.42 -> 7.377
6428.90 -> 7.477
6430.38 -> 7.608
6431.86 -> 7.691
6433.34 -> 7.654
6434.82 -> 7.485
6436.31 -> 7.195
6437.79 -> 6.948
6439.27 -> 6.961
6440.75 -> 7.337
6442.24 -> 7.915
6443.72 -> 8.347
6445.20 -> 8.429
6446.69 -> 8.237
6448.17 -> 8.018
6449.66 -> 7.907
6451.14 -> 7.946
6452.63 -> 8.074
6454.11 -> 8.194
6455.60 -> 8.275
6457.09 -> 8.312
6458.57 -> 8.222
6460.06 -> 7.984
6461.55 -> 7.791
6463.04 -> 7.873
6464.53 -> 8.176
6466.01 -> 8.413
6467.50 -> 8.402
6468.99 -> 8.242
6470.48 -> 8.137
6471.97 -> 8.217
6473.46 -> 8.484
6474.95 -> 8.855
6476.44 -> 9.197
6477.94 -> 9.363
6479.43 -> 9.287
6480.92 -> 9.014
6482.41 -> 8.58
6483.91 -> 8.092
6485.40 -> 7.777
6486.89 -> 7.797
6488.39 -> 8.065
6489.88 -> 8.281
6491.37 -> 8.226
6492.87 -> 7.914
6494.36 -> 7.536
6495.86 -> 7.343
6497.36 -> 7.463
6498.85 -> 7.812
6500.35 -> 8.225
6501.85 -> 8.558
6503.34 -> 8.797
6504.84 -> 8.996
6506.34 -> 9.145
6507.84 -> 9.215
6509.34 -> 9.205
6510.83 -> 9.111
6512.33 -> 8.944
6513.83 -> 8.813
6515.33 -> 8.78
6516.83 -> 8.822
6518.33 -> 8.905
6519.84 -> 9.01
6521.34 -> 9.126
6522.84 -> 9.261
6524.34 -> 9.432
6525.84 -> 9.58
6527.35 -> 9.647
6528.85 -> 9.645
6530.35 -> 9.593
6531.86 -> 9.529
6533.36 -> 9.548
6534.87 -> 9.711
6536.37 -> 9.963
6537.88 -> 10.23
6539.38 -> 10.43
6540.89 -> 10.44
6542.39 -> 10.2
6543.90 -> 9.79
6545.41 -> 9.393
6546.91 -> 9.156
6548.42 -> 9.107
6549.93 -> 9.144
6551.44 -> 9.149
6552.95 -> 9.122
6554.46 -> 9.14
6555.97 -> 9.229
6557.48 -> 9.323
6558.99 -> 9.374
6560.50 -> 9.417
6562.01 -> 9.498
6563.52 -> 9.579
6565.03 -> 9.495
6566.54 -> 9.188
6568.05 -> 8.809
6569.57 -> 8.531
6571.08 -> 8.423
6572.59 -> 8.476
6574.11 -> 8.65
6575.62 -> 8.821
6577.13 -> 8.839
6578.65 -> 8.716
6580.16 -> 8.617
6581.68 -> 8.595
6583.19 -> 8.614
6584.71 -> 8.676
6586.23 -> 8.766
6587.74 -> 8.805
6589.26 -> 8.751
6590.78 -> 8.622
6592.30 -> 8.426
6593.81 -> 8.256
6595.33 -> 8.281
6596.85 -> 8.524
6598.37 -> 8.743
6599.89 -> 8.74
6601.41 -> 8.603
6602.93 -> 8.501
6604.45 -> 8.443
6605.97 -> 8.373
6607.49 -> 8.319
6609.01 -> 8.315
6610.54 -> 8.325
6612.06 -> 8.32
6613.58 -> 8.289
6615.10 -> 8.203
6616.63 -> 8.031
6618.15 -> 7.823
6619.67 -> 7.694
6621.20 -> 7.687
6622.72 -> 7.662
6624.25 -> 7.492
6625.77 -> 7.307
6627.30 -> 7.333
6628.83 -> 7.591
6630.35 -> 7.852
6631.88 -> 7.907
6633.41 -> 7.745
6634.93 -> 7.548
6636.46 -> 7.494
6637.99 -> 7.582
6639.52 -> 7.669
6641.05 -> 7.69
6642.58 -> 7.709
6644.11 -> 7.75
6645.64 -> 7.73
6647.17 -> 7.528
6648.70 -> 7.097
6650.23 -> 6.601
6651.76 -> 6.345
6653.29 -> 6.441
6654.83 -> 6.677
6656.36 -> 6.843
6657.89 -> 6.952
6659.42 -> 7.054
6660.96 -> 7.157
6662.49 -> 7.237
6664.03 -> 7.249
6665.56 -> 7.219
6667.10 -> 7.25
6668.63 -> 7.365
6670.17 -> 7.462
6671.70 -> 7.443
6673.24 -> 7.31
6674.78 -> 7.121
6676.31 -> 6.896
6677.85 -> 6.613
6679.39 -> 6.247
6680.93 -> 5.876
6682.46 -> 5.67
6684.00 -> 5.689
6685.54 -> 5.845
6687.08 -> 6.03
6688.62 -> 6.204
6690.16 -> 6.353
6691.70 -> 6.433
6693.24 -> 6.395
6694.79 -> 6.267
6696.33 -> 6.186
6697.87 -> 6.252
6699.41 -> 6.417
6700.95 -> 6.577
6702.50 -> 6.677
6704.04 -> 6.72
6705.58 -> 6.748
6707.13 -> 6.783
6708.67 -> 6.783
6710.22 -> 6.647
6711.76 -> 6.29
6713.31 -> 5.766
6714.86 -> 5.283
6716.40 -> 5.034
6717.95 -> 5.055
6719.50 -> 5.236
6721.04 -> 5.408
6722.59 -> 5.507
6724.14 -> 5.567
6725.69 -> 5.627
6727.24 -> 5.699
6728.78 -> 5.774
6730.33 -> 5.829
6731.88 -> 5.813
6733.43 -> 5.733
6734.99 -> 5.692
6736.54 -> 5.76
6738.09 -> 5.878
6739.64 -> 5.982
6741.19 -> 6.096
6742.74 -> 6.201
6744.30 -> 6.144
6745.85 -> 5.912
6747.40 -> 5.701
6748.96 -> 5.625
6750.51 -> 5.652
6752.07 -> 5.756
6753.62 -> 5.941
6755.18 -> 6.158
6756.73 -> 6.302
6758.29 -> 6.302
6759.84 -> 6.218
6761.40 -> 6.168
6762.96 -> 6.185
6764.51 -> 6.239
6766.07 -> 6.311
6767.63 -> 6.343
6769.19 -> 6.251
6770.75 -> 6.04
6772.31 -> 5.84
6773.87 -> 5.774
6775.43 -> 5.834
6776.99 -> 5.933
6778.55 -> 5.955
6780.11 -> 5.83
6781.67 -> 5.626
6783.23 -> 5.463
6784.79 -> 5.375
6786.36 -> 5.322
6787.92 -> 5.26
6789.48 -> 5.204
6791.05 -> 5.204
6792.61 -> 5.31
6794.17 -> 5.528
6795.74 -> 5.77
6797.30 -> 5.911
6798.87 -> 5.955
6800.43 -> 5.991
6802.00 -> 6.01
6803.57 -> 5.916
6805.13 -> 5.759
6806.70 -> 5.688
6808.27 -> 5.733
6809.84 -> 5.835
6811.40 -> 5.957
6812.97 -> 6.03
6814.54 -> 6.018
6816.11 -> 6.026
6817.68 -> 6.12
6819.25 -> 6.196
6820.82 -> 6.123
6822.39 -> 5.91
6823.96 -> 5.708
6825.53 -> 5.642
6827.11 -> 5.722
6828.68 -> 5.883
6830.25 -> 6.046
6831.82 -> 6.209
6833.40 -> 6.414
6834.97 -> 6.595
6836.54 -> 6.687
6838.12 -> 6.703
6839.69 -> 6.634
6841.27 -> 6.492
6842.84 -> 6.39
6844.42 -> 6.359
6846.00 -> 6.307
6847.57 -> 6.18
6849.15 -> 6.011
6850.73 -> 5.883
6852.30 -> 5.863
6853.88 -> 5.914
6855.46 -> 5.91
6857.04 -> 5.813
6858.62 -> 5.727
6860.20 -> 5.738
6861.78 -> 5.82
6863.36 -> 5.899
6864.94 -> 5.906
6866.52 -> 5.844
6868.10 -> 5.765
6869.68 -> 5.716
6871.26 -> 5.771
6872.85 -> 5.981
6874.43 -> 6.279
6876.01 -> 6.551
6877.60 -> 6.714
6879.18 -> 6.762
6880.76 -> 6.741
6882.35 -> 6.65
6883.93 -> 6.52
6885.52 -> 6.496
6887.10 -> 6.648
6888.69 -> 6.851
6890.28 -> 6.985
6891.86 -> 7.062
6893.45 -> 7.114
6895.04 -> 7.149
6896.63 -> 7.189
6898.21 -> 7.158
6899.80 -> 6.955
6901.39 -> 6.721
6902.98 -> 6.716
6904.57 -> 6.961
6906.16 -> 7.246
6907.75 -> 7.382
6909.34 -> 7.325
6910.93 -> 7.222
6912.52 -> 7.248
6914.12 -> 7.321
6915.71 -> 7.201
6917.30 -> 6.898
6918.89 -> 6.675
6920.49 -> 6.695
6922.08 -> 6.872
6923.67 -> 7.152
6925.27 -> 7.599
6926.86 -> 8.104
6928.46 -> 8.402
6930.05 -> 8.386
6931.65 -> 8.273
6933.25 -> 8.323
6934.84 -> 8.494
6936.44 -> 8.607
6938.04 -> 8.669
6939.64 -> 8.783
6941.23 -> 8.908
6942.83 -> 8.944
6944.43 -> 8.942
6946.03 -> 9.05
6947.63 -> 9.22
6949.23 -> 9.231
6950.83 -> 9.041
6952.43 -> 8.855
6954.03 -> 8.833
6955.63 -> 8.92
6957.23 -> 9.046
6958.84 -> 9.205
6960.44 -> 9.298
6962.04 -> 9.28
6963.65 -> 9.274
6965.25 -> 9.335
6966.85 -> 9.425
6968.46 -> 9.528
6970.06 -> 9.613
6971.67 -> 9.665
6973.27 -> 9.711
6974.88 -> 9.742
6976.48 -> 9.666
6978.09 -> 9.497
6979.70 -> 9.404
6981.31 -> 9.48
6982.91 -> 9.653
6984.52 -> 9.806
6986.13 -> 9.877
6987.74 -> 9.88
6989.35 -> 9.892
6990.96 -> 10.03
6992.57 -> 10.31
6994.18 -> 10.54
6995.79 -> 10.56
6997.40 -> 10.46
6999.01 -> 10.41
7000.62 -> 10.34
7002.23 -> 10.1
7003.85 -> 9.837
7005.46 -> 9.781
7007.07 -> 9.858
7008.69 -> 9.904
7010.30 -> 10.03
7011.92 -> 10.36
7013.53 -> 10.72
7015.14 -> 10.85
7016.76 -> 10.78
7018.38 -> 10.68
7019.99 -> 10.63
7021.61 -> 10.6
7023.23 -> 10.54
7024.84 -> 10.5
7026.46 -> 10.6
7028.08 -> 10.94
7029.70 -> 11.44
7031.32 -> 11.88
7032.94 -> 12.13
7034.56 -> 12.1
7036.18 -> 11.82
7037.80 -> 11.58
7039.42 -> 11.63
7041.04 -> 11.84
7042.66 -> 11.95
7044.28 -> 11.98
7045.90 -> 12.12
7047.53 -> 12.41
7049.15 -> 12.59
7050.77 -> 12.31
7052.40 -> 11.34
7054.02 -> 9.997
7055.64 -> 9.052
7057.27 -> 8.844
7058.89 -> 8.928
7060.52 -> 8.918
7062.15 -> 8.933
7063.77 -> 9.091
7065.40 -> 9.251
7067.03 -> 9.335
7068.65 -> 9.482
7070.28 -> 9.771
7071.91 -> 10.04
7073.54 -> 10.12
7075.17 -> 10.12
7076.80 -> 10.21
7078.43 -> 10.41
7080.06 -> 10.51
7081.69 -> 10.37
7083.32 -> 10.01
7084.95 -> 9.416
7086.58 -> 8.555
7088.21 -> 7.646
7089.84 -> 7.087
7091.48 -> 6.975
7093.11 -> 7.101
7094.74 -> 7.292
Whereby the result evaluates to 0.30 mag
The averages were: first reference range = 8.56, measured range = 6.92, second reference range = 10.2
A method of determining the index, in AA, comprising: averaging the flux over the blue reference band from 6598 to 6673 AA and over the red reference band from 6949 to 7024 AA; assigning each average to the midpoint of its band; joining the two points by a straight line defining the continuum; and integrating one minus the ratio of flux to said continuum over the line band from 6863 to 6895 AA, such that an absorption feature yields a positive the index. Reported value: 9.5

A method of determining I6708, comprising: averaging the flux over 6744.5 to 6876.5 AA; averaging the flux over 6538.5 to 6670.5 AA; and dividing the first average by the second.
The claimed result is 0.72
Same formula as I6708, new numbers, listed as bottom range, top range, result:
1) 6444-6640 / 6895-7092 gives 1.10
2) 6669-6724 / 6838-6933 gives 1.07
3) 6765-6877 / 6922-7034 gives 1.62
